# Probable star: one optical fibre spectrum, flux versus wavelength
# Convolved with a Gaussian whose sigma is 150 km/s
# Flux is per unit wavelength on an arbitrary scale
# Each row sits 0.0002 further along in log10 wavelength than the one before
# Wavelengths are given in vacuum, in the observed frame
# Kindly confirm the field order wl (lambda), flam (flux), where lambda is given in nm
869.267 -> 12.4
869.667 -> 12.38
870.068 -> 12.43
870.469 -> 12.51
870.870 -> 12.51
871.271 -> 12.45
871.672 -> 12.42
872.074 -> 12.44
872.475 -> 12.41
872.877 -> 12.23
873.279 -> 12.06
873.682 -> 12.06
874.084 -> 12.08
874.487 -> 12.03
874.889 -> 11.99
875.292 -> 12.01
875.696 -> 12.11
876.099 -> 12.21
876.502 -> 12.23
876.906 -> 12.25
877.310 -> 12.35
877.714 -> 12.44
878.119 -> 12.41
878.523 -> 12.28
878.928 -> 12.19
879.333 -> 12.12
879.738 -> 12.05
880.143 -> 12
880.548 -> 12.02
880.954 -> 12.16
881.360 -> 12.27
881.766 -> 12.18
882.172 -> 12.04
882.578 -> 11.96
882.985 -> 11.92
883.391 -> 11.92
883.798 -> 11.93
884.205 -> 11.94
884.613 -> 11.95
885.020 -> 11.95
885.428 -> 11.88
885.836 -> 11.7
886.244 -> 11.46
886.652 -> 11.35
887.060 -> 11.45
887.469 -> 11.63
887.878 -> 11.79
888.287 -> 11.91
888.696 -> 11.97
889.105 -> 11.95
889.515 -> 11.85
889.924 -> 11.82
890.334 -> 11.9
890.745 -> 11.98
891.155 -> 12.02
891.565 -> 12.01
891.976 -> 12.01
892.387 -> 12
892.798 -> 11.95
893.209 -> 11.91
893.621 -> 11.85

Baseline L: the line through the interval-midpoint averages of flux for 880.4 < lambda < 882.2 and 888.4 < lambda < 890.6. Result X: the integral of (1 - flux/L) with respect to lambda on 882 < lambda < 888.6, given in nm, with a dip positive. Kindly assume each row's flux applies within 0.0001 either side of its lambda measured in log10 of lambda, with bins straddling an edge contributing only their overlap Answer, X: 0.12 nm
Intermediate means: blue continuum 12.1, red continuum 11.9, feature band 11.8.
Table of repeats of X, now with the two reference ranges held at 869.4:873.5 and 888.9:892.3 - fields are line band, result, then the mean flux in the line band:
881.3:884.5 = 0.03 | 12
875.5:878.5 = -0.01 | 12.3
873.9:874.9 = 0.02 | 12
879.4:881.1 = 0.02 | 12.1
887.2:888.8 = 0.03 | 11.8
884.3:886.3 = 0.04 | 11.8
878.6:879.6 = 0.00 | 12.2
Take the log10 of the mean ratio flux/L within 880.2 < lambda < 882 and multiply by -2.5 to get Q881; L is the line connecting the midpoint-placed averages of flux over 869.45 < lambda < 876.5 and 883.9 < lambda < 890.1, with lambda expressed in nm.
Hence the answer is -0.01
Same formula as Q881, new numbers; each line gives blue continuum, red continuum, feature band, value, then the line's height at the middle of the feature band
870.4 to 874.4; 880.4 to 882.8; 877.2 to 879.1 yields -0.01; 12.2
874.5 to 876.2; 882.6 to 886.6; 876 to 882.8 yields -0.02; 12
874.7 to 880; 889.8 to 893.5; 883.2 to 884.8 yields 0.01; 12.1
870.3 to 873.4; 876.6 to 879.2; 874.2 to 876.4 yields 0.02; 12.3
